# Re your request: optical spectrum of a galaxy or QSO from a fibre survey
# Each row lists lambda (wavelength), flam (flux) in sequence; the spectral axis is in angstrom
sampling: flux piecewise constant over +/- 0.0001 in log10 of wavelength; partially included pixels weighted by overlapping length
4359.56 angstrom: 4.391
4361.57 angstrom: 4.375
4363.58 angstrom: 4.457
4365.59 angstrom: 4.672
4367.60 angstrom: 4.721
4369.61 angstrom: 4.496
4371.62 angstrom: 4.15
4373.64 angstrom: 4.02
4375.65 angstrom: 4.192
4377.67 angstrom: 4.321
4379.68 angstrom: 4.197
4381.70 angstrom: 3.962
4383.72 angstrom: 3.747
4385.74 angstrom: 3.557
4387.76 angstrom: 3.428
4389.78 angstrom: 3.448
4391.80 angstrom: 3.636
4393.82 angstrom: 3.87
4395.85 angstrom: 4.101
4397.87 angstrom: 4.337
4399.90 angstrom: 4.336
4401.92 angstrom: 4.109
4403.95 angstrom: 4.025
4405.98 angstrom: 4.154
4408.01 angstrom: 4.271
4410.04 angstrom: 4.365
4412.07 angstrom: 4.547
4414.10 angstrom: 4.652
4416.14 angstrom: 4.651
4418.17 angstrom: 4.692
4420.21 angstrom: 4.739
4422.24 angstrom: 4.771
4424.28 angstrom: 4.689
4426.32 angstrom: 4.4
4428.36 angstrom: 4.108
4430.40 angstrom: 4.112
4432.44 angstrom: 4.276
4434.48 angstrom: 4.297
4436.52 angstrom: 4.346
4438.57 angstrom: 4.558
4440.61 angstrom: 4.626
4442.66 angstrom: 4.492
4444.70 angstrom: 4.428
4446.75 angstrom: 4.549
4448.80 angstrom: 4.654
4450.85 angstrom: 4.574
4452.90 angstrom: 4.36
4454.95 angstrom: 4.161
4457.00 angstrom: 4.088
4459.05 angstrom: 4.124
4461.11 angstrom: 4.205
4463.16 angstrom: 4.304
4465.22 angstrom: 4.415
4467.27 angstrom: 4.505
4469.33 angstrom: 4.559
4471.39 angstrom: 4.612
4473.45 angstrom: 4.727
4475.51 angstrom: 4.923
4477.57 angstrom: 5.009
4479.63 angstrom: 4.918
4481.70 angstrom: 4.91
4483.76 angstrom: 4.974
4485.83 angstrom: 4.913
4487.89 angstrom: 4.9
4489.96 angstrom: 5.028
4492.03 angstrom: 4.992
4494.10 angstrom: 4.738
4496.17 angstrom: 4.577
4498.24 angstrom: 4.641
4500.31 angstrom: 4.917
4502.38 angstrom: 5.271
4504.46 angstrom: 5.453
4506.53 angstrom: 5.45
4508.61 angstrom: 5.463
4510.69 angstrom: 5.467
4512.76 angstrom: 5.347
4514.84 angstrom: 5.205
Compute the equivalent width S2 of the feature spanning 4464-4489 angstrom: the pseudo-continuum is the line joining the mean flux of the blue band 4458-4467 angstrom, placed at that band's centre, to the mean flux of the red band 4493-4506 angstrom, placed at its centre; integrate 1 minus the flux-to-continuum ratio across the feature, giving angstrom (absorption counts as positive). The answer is -1.3 angstrom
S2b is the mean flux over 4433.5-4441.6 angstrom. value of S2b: 4.46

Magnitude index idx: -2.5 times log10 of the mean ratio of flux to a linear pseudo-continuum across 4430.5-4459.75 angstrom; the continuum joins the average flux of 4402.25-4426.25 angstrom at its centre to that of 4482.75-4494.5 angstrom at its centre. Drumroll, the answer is 0.068 mag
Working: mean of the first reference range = 4.49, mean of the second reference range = 4.93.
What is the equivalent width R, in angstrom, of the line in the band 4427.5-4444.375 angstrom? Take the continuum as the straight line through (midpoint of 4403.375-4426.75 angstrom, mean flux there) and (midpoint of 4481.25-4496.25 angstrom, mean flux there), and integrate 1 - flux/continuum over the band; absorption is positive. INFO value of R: 1.0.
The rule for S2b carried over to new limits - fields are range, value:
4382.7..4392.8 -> 3.56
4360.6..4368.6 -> 4.56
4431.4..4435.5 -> 4.29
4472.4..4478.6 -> 4.89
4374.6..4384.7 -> 4.09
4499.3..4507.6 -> 5.27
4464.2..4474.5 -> 4.57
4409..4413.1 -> 4.46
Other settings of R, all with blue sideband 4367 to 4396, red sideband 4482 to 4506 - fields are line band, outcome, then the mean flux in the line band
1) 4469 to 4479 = 0.0 angstrom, 4.79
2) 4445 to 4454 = 0.1 angstrom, 4.52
